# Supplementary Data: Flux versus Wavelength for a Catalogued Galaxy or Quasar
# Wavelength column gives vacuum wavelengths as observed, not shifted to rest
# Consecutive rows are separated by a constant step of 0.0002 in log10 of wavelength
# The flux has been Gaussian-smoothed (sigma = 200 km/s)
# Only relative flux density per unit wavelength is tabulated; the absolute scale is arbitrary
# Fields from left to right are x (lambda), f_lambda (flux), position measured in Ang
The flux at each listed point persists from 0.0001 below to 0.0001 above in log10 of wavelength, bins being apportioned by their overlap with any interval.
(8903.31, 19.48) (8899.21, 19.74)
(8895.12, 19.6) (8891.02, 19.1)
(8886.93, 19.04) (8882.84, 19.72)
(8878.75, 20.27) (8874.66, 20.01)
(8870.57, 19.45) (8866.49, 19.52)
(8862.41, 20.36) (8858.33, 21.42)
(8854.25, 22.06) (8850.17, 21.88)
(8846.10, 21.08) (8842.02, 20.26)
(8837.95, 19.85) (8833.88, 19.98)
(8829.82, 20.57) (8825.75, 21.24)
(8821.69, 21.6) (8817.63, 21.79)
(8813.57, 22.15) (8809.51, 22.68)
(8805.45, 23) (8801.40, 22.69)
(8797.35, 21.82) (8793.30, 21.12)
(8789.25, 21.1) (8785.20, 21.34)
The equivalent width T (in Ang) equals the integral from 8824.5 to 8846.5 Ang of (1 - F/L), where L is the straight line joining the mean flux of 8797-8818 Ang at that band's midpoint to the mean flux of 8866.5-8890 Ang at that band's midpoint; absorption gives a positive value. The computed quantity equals 0.9 Ang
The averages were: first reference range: 22.4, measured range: 20.4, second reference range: 19.7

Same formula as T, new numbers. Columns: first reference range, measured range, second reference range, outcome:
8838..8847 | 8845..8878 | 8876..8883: -0.7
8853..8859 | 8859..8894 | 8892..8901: 1.6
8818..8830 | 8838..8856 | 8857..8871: -0.4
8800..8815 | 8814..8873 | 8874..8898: 1.2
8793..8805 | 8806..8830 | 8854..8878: -0.2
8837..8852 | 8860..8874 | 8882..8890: 0.1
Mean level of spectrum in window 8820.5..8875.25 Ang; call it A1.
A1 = 20.7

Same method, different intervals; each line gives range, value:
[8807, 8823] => 22.1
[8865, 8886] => 19.8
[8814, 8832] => 21.4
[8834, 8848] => 20.3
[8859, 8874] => 20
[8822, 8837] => 20.7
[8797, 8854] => 21.5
